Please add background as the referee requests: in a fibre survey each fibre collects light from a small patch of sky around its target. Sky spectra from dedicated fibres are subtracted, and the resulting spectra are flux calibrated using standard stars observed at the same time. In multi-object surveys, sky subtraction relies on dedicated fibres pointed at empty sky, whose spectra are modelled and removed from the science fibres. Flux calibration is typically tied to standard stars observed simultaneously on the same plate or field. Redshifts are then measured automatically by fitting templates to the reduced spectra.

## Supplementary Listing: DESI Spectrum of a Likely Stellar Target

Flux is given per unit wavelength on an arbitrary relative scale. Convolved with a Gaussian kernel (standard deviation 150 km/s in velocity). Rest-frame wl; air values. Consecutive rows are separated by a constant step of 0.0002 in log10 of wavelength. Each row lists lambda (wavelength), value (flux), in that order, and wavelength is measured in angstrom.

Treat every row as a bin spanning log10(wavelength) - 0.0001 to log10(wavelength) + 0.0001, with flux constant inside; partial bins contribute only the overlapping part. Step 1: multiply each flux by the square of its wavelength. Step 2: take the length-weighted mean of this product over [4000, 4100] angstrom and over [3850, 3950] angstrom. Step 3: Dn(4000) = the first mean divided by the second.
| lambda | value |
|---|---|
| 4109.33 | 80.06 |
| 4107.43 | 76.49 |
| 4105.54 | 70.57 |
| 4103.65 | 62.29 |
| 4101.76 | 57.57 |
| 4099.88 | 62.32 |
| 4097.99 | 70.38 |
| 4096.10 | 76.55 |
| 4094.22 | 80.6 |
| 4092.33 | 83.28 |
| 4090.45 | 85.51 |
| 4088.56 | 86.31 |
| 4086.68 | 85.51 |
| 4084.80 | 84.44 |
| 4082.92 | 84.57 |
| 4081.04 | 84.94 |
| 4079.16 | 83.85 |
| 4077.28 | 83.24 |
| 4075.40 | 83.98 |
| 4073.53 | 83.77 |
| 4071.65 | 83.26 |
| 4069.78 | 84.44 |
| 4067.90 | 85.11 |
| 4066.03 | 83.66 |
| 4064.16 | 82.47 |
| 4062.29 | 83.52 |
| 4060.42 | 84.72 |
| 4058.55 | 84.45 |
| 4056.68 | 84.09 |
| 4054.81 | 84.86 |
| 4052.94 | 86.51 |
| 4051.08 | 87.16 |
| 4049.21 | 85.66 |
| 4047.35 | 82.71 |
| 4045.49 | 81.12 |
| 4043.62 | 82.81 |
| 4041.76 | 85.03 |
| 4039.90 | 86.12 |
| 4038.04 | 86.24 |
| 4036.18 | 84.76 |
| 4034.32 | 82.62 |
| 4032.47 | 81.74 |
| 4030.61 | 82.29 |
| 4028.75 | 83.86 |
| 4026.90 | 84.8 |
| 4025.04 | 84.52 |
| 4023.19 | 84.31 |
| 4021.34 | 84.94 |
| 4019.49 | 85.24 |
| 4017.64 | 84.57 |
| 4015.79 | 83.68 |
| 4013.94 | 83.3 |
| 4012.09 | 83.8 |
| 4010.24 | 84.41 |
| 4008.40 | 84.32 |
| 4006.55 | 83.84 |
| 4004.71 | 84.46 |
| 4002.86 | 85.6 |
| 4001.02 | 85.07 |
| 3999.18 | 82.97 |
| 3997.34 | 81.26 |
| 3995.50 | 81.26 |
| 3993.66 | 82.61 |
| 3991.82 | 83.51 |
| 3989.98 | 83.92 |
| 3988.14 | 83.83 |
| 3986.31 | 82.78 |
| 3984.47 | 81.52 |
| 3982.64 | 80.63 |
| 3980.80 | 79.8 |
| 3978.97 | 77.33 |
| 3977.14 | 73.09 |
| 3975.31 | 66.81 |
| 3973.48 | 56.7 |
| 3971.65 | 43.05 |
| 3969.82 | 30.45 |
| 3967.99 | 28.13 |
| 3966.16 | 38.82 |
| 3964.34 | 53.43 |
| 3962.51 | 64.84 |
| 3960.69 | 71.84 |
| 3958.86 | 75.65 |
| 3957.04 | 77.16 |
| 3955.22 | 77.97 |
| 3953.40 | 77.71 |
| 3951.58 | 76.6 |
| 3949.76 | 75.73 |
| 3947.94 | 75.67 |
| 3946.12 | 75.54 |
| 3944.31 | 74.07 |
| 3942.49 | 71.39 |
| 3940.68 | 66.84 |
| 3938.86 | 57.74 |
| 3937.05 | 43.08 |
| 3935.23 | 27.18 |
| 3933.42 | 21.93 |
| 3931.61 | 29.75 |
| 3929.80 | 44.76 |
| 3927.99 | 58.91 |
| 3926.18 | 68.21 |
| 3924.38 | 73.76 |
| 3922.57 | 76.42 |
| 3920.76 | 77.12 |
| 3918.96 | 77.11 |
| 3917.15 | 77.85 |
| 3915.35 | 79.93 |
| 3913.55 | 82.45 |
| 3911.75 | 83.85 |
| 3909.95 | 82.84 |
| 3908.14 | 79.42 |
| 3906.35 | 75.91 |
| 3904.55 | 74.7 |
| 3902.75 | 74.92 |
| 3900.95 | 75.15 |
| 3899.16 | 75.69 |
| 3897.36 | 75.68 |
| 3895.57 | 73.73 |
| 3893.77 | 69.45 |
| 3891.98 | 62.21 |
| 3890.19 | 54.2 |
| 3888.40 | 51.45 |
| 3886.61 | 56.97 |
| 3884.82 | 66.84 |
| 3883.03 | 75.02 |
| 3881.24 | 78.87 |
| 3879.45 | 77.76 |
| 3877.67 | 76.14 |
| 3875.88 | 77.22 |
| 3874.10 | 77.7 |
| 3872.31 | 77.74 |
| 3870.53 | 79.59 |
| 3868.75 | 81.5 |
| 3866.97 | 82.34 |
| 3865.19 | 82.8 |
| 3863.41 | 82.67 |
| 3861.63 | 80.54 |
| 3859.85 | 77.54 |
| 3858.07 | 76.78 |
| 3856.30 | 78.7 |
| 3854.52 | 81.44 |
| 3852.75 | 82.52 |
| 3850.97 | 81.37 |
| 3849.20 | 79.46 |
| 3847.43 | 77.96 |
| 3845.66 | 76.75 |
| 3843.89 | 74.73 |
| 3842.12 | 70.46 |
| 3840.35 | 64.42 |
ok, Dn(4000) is 1.27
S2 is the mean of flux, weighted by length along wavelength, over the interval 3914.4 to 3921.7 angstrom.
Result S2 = 78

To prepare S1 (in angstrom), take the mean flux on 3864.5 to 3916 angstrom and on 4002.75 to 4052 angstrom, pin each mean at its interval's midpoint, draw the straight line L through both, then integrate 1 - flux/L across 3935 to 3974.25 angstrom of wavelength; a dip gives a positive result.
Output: 8.7 angstrom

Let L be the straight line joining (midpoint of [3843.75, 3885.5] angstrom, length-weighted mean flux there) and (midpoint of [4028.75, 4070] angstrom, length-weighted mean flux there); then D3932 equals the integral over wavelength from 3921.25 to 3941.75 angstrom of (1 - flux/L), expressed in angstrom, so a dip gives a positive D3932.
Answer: 7.2 angstrom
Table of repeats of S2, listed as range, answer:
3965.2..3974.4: 39.5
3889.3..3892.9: 58.4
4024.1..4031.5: 83.9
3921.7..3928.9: 69.3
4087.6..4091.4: 85.9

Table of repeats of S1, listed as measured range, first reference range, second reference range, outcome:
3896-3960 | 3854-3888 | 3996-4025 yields 8.52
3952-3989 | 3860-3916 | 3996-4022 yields 6.84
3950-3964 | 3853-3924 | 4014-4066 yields 1.02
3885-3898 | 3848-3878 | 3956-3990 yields 2.17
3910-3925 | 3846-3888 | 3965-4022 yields -0.46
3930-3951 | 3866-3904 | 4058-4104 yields 5.22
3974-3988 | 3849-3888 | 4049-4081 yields 0.72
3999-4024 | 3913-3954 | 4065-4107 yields -4.26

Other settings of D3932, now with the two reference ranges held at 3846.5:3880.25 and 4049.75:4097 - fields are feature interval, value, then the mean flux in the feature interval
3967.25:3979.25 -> 4.3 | 52.8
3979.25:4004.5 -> -0.1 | 82.6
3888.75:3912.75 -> 2.1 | 73.2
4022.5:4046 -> -0.2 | 83.9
